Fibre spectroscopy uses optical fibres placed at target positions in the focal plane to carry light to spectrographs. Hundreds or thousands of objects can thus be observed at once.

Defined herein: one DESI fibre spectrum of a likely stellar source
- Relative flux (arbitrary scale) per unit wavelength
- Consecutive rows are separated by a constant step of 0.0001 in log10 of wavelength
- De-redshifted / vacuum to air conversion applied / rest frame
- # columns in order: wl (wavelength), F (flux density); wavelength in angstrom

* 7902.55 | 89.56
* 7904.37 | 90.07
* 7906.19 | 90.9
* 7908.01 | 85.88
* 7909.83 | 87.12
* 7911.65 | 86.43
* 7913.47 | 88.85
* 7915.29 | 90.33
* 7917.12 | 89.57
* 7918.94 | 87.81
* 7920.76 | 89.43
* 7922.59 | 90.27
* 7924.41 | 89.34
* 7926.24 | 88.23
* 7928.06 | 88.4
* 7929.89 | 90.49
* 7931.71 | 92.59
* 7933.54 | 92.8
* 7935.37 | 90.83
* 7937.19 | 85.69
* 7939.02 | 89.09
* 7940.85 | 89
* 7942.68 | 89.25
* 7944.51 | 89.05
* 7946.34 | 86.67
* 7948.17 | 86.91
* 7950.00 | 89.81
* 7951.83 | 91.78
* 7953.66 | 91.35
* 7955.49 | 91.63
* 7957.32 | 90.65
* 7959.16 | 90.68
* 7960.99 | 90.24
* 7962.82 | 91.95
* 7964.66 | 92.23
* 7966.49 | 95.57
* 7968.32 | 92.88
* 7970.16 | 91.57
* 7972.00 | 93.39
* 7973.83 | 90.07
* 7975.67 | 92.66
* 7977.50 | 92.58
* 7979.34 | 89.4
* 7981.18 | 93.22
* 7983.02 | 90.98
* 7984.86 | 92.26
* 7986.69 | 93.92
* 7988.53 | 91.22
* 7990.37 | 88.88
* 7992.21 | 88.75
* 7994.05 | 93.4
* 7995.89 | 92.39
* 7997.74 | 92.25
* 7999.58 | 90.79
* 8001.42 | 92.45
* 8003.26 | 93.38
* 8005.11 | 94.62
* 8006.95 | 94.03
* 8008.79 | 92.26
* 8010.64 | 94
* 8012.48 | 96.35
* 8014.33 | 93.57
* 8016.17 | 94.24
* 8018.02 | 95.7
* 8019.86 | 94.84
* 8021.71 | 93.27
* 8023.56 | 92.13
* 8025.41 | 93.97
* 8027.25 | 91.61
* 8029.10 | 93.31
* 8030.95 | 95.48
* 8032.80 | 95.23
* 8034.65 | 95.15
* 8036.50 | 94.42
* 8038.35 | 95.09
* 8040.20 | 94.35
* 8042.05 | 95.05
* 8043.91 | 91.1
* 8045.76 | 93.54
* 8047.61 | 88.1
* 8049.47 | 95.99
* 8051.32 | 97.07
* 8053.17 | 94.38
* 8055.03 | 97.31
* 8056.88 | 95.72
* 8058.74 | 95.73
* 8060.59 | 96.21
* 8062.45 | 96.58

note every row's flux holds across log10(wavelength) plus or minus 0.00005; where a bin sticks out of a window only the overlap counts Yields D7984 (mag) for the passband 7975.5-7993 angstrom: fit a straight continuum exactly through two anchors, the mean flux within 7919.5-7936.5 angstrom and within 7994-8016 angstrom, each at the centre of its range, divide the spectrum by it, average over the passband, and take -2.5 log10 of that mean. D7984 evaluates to 0.013 mag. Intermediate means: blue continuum 90.2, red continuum 93.3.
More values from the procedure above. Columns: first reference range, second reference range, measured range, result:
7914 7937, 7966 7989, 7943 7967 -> 0.008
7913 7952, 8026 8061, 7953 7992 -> -0.007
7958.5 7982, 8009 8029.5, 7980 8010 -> 0.010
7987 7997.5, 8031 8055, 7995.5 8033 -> -0.013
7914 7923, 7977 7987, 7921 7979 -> 0.001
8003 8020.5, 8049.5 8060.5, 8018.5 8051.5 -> 0.017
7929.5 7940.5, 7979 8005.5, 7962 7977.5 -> -0.016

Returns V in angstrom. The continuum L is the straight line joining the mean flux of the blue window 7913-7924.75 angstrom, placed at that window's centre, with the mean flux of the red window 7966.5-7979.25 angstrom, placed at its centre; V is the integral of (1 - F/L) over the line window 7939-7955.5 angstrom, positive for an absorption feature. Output 0.3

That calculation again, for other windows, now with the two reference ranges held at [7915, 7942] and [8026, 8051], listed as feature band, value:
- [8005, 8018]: -0.2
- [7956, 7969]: -0.2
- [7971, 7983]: 0.0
